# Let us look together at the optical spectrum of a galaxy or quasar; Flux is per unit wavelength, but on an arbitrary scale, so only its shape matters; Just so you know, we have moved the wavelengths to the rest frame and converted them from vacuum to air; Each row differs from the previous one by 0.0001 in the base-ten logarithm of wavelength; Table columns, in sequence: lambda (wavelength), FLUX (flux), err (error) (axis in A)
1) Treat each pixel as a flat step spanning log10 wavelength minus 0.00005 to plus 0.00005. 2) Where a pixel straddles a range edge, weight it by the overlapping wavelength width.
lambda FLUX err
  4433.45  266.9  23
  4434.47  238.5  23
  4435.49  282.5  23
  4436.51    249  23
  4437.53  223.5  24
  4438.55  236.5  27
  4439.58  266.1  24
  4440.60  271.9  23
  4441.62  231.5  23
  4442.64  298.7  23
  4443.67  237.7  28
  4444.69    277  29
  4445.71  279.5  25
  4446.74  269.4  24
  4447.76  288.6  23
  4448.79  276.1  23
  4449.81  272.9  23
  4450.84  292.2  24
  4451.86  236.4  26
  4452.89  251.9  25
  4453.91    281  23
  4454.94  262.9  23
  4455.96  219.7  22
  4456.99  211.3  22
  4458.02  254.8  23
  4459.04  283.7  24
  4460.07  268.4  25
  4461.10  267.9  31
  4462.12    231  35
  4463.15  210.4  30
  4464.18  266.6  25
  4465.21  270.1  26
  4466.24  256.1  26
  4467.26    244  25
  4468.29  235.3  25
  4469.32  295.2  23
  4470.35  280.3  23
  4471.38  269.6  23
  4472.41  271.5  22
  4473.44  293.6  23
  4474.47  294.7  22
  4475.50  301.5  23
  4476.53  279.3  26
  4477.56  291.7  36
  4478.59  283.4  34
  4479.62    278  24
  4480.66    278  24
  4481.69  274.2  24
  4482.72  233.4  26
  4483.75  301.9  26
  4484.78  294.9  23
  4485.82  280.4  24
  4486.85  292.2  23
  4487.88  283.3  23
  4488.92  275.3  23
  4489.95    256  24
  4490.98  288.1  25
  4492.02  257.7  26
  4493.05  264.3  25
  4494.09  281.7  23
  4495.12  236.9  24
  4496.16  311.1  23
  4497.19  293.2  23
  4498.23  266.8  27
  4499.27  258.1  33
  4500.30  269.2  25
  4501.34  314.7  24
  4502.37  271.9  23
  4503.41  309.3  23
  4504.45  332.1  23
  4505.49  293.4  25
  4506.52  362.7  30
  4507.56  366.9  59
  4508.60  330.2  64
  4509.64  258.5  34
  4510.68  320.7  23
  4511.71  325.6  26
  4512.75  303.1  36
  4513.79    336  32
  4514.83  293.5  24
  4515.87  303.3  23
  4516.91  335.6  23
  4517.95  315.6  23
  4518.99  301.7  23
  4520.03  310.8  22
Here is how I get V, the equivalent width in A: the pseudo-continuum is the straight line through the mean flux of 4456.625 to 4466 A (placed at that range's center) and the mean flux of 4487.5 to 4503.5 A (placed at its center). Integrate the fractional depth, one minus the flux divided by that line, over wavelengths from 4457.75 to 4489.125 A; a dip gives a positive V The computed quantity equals -1.4 A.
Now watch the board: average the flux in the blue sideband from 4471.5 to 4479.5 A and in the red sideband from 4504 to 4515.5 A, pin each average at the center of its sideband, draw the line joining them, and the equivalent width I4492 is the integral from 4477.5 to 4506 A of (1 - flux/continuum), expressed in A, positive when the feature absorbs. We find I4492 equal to 2.0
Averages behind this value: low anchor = 287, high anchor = 320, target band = 281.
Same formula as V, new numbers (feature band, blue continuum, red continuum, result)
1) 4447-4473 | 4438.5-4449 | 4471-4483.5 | 1.3 A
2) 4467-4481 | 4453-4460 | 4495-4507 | -0.5 A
